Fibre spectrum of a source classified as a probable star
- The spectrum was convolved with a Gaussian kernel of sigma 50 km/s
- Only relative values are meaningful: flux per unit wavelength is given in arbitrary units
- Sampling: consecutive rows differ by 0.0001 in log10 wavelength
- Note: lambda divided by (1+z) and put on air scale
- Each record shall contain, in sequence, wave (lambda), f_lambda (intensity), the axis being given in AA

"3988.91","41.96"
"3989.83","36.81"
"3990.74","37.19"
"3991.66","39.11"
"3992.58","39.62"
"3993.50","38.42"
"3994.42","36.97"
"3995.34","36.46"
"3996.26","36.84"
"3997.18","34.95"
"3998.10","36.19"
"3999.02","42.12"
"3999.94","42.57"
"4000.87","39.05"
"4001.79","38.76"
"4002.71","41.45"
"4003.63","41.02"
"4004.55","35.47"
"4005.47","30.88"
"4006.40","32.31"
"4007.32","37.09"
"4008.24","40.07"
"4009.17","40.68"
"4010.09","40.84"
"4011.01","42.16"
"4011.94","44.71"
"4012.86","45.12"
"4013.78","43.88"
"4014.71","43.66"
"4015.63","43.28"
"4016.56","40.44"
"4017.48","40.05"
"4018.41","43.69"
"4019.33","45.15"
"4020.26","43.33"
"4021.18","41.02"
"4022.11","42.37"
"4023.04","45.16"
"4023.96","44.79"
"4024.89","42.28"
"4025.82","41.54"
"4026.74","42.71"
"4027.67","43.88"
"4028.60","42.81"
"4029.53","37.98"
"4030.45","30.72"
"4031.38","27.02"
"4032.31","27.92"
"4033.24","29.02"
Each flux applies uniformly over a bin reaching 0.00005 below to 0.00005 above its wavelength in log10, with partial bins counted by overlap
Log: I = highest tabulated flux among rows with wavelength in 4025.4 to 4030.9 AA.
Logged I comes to 43.88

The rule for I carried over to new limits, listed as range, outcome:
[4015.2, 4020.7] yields 45.15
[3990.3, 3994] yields 39.62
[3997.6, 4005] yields 42.57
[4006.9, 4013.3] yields 45.12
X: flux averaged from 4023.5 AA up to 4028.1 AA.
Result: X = 43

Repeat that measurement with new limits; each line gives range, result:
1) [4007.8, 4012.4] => 41.7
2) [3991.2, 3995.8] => 38.1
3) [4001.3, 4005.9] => 37.6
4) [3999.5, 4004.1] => 40.5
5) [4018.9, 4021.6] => 43.2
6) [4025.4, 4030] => 41.8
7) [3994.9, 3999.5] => 37.4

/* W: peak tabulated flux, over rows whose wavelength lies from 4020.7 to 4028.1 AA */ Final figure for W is 45.16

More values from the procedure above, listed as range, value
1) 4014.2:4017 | 43.66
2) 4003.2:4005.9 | 41.02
